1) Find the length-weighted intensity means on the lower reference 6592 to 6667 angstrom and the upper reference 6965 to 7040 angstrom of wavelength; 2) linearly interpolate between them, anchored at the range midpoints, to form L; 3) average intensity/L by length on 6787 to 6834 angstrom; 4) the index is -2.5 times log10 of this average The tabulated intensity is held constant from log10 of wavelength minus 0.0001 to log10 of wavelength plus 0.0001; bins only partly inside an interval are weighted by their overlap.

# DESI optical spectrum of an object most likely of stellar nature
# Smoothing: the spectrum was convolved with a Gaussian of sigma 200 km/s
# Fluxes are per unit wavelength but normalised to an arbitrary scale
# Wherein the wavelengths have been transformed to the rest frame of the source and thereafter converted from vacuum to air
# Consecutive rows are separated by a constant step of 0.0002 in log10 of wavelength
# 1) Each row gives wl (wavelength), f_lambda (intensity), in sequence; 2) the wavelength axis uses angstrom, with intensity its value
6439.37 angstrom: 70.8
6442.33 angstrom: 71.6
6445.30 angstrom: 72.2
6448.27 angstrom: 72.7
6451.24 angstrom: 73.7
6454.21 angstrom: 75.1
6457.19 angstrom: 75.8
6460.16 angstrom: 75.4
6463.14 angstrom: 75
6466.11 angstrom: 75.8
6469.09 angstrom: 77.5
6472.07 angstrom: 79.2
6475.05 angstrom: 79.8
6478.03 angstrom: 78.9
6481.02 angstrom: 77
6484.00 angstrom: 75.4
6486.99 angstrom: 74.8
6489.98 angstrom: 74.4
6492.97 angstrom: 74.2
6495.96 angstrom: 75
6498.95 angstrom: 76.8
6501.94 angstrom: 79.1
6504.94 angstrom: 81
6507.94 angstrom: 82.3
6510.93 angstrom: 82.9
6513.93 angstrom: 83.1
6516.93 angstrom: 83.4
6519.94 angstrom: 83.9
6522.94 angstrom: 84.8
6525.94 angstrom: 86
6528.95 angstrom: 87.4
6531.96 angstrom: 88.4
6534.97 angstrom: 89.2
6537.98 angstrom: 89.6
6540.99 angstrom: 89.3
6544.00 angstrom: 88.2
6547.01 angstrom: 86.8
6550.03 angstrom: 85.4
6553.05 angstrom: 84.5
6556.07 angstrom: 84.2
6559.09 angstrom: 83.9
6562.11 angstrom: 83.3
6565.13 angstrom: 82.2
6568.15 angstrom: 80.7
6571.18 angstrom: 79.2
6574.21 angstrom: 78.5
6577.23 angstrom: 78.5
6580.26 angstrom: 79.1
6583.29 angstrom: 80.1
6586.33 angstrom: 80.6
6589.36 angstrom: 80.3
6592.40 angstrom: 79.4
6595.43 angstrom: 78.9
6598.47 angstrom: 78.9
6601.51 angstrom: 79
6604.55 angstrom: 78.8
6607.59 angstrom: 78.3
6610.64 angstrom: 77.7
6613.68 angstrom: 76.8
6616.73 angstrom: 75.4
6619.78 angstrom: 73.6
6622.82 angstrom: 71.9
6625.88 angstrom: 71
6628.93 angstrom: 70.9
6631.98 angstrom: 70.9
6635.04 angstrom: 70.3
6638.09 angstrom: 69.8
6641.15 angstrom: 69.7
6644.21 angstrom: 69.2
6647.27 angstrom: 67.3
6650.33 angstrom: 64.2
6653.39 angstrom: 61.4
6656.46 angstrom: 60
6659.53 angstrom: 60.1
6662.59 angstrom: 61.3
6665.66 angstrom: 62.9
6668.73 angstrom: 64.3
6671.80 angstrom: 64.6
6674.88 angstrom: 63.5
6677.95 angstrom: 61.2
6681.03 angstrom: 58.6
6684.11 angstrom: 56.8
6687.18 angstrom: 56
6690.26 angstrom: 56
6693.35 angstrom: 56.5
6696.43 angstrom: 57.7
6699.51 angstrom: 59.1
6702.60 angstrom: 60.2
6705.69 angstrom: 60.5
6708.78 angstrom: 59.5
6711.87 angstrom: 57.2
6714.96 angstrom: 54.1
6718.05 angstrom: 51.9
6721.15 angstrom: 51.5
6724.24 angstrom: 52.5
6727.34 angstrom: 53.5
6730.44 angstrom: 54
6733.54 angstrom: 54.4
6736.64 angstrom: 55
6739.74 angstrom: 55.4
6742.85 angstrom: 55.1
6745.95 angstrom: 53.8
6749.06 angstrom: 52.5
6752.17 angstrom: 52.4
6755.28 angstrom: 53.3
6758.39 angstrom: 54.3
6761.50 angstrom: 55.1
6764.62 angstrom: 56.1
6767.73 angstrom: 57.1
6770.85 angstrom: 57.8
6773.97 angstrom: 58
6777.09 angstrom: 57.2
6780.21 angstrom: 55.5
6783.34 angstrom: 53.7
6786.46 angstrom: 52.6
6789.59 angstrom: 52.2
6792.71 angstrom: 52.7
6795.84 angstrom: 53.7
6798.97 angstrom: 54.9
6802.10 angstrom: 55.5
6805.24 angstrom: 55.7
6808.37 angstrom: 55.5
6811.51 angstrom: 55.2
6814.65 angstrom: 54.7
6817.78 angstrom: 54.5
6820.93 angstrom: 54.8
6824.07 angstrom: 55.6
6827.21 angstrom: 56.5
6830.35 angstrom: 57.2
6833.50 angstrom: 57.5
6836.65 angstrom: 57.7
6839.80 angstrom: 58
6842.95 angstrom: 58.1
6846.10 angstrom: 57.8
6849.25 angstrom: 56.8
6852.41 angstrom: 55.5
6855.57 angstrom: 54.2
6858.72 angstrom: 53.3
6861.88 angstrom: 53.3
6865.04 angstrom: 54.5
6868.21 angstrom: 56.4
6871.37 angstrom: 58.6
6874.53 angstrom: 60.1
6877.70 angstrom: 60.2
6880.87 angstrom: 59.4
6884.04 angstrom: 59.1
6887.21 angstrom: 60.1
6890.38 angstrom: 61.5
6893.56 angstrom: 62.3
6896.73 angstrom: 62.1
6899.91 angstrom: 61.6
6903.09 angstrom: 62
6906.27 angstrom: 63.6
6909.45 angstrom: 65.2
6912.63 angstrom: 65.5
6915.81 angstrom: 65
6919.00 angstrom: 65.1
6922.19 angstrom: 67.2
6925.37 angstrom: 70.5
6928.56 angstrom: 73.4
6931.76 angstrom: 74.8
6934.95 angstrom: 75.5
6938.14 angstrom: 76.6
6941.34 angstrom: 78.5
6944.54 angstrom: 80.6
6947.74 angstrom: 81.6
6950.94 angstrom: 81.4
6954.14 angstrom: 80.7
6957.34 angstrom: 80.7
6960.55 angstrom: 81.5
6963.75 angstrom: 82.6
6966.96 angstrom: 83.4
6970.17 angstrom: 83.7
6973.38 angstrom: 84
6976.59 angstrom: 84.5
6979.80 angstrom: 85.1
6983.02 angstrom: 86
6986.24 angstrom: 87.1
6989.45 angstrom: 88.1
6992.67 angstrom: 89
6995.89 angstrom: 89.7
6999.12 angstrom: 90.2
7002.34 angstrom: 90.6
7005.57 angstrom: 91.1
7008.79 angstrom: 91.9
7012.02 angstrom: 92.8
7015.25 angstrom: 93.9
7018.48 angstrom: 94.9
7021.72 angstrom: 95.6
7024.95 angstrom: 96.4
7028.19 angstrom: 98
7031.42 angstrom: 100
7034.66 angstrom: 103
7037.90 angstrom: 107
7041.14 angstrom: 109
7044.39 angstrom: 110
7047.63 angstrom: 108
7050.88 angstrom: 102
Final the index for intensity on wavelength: 0.42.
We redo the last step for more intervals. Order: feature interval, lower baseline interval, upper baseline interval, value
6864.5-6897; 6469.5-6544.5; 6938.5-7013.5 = 0.381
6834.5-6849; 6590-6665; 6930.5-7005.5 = 0.340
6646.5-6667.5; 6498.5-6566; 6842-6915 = 0.209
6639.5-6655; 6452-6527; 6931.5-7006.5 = 0.207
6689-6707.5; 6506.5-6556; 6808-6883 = 0.202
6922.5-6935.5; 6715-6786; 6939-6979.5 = 0.075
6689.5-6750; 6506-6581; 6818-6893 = 0.236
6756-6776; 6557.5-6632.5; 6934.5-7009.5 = 0.394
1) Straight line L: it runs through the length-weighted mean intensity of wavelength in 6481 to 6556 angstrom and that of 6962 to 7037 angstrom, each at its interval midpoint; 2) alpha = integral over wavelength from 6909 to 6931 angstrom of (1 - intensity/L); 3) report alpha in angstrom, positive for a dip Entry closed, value 5.3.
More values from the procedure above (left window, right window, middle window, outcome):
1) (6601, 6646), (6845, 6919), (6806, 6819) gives 1.7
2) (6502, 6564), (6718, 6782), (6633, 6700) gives 4.1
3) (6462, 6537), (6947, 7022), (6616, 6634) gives 2.2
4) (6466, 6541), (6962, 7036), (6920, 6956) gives 5.3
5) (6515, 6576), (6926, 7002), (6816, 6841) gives 8.1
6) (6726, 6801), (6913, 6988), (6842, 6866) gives 3.9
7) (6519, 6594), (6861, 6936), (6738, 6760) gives 5.6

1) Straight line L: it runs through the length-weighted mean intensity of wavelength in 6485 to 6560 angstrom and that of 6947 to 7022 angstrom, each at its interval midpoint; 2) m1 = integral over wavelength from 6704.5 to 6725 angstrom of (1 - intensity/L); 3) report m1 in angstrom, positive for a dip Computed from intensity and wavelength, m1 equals 7.1 angstrom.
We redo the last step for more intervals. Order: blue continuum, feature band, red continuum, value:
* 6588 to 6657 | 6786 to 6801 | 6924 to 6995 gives 4.6 angstrom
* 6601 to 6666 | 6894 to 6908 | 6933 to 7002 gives 3.2 angstrom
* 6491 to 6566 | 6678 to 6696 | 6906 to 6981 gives 5.3 angstrom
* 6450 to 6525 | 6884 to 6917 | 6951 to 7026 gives 9.0 angstrom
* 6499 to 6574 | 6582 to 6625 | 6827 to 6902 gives 0.7 angstrom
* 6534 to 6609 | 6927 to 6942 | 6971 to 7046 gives 2.6 angstrom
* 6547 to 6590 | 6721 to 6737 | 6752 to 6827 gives 2.2 angstrom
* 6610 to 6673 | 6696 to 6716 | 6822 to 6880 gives 1.9 angstrom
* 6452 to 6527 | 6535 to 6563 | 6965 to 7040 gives -2.2 angstrom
